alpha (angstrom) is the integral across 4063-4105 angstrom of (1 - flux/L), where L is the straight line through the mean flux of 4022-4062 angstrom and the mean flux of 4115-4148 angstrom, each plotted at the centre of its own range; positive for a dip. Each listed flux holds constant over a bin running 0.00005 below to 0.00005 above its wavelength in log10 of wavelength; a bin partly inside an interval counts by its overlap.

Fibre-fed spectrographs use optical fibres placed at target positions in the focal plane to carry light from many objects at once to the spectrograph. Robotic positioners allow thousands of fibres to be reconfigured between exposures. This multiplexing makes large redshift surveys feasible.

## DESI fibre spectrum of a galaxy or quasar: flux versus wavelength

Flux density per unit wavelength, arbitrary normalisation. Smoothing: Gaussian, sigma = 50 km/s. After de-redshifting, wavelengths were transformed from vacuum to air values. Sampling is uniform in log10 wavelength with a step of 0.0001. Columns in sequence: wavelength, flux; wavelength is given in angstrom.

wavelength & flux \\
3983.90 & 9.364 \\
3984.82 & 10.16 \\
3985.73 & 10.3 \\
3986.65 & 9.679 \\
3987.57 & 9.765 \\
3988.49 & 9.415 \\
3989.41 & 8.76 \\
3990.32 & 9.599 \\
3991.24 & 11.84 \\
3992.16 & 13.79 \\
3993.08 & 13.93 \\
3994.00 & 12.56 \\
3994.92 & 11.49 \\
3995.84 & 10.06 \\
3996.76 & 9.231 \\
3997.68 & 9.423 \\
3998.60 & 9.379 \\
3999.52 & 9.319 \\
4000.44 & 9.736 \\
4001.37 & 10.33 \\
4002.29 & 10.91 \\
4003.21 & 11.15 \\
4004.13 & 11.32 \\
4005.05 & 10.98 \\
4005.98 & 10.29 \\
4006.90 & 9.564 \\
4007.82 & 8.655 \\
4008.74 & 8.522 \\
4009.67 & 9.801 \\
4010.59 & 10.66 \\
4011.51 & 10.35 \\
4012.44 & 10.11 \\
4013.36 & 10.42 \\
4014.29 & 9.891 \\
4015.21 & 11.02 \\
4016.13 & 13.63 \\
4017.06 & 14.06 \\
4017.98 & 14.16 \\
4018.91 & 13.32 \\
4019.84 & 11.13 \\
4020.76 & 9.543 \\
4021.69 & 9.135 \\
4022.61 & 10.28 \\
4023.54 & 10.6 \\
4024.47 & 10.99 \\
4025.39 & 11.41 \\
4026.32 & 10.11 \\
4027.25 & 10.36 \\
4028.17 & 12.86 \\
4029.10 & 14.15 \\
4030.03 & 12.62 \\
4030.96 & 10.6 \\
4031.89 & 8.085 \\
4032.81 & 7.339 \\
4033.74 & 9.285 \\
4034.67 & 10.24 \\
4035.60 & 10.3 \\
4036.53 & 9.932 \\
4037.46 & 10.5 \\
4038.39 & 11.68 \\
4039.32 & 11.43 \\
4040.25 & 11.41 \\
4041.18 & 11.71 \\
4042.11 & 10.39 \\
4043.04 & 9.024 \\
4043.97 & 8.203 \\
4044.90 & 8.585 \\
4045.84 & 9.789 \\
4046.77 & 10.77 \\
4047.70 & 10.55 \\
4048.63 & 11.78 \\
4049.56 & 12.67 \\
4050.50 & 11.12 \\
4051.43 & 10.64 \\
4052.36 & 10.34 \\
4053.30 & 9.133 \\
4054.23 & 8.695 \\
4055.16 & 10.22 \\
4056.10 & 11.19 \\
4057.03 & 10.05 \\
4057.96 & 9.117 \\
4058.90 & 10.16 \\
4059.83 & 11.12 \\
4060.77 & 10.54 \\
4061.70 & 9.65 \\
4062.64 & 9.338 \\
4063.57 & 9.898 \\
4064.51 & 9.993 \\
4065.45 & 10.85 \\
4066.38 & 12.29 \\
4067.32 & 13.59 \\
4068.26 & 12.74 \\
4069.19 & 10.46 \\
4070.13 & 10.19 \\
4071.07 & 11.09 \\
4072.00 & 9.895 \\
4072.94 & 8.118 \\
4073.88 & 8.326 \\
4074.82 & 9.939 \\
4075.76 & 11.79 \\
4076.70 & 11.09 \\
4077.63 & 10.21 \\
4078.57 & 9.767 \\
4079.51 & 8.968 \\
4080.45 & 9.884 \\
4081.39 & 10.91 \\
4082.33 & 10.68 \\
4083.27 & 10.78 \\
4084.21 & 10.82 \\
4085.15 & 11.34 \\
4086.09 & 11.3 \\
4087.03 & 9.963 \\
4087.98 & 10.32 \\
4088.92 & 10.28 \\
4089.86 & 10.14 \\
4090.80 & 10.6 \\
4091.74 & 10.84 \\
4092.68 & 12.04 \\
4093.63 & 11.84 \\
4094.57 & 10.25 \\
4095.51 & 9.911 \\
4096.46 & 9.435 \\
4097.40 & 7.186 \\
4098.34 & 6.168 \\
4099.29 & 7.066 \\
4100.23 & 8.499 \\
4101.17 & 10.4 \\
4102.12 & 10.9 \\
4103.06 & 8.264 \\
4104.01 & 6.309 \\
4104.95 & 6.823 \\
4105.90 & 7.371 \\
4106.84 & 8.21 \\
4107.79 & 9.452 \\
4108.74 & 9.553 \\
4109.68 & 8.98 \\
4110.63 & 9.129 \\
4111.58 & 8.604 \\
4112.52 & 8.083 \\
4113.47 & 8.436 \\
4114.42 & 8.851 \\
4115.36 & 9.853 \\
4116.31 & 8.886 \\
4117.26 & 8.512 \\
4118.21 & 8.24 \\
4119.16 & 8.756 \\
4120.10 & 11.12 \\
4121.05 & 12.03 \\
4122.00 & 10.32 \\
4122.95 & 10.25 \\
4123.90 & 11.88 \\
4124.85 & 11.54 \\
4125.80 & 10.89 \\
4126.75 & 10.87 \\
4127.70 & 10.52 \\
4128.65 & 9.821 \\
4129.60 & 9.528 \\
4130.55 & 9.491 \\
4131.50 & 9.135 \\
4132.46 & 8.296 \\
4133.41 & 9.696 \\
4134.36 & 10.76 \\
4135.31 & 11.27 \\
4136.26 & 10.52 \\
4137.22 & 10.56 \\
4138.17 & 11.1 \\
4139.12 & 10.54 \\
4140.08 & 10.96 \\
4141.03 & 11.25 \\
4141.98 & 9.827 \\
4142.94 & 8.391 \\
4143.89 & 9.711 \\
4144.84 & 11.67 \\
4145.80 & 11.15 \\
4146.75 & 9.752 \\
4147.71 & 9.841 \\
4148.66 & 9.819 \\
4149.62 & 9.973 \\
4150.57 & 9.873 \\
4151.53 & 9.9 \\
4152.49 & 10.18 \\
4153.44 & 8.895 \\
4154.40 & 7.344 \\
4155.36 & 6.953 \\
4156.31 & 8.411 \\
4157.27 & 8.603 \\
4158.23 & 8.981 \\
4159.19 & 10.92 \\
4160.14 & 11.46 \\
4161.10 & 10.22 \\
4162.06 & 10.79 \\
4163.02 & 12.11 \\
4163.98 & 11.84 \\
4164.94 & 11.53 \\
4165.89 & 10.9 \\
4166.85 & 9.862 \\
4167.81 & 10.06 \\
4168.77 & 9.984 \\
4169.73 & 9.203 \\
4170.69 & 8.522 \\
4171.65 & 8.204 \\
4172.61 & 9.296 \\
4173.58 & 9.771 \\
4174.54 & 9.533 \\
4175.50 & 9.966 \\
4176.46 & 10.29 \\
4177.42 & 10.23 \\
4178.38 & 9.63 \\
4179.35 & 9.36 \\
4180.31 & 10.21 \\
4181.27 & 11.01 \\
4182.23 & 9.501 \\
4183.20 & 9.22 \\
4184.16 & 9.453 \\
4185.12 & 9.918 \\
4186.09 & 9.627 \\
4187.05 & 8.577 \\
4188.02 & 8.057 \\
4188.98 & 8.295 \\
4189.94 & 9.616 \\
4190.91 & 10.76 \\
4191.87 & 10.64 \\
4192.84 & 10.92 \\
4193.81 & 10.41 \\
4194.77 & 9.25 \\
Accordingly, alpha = 1.07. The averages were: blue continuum 10.5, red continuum 10.2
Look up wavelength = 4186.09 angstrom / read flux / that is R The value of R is 9.627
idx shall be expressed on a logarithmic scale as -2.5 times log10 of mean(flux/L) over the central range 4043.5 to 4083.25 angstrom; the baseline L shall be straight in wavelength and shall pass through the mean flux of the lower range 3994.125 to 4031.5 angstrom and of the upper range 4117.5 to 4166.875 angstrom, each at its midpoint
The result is 0.02 mag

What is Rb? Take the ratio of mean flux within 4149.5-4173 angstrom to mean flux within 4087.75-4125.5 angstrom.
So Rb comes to 1.0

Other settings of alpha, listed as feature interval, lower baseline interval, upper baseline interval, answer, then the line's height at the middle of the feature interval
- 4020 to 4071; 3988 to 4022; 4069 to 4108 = -1.4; 10.2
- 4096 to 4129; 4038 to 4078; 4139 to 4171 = 3.3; 10.2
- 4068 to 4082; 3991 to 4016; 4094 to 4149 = -0.3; 9.97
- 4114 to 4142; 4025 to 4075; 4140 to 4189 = -0.5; 10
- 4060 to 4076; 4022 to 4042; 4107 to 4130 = -0.3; 10.3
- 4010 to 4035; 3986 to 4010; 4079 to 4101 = -1.7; 10.3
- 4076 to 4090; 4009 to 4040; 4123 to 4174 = 0.0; 10.5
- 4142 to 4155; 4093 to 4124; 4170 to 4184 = -0.5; 9.38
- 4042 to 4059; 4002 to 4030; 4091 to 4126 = 0.4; 10.4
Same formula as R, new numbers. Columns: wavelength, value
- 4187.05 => 8.577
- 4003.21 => 11.15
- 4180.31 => 10.21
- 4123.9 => 11.88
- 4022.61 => 10.28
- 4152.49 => 10.18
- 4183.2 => 9.22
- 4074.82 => 9.939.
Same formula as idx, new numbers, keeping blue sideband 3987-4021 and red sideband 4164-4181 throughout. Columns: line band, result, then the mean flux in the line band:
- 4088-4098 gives 0.01 mag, 10.2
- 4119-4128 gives -0.08 mag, 10.9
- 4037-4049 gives 0.01 mag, 10.4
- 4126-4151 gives -0.01 mag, 10.2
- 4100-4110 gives 0.19 mag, 8.61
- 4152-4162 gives 0.08 mag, 9.26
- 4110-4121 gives 0.12 mag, 9.07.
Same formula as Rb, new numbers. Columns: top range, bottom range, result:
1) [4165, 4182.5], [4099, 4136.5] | 1.04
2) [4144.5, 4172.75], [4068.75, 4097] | 0.95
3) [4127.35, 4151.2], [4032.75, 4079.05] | 0.98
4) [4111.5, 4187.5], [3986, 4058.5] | 0.94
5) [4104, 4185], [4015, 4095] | 0.92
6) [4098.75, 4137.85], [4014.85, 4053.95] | 0.87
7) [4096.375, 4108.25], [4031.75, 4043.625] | 0.80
